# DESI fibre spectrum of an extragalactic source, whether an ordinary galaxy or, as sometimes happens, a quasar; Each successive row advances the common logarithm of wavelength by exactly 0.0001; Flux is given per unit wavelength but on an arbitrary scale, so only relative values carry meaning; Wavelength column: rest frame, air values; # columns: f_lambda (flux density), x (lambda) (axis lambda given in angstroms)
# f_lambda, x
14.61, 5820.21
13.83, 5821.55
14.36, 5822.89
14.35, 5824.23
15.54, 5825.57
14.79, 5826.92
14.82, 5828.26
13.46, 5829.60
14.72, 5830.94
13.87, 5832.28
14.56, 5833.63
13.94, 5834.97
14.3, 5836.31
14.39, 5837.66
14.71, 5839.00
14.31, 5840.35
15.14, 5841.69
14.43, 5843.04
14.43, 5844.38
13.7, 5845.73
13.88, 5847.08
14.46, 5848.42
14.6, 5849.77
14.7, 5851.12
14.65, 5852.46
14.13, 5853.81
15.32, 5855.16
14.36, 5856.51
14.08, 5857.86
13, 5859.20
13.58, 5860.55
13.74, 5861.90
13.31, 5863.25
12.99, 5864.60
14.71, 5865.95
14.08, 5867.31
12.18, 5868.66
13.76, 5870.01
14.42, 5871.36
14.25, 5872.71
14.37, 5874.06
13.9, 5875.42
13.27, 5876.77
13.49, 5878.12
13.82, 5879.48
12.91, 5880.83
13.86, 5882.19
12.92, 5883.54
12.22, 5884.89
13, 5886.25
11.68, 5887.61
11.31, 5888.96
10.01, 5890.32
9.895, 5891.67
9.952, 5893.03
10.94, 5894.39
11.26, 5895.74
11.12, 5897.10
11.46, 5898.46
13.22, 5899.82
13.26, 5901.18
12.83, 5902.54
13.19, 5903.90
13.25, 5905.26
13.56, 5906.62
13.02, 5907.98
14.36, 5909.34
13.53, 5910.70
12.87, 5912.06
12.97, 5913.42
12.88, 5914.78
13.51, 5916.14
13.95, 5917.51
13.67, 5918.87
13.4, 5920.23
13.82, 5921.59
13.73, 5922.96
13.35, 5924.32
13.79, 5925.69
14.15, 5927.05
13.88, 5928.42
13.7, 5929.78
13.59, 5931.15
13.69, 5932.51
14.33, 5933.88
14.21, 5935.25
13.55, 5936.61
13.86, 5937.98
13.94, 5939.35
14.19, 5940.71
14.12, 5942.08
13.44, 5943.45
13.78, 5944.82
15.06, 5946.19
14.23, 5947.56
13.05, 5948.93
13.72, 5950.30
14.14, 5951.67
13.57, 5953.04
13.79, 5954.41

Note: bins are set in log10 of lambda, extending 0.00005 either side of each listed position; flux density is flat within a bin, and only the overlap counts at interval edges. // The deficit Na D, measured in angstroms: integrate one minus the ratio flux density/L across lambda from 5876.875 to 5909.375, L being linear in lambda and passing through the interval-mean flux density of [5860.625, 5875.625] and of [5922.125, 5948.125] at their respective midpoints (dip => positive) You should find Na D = 3.52 angstroms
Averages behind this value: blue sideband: 13.8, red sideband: 13.9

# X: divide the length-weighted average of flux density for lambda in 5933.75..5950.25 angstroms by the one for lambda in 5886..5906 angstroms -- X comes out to 1.19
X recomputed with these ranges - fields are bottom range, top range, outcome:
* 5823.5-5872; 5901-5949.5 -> 0.96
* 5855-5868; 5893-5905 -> 0.87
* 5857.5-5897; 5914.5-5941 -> 1.07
